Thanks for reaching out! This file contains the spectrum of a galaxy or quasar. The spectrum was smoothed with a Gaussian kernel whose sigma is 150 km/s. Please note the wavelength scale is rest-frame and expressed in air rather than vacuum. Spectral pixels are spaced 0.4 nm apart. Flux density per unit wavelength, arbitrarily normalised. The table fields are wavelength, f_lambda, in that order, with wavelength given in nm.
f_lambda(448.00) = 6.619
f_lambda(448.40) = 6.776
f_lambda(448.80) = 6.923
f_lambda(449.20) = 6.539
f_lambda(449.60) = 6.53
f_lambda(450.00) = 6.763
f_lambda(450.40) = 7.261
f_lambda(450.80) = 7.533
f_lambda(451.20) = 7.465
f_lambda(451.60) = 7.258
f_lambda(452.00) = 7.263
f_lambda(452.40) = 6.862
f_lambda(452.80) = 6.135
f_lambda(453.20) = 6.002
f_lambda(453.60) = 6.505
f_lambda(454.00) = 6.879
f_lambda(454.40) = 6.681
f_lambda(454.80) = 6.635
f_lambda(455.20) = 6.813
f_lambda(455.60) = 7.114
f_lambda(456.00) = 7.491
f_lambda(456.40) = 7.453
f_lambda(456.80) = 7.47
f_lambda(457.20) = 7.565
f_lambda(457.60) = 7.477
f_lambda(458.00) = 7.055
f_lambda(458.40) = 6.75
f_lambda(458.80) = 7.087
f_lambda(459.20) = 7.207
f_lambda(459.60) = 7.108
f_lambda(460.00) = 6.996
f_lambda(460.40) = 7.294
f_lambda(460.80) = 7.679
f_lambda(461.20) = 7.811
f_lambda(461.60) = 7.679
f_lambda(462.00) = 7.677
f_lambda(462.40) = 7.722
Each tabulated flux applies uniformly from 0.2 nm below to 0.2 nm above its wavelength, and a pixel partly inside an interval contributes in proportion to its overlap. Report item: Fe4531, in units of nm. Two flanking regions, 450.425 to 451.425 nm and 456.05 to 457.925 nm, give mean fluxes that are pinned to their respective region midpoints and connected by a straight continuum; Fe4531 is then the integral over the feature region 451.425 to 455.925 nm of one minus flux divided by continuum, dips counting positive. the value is 0.42 nm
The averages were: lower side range 7.45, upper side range 7.46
